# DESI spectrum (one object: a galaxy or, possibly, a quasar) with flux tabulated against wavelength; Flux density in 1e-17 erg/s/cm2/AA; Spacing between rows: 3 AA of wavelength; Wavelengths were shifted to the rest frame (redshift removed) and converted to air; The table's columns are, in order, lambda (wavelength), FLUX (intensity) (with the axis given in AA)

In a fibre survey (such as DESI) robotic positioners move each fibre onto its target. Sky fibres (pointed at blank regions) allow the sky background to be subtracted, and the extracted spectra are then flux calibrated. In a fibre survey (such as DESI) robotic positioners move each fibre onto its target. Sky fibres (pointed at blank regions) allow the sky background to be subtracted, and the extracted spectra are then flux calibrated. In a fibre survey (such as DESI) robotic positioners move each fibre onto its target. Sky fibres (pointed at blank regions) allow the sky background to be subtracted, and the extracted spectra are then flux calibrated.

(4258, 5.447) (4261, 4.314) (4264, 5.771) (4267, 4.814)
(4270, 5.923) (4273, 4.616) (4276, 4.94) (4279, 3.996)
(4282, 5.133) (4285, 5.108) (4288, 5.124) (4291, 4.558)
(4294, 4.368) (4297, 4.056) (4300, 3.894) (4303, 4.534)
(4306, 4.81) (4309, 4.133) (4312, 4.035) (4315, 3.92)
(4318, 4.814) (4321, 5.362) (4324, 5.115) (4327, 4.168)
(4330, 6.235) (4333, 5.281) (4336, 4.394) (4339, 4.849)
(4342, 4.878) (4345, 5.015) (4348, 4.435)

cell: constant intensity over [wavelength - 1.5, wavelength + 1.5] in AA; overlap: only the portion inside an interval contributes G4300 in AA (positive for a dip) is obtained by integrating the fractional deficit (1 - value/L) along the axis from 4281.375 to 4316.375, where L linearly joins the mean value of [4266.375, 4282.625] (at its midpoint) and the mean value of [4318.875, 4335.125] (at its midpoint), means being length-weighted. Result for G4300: 3.9 AA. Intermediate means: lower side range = 4.9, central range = 4.46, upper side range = 5.18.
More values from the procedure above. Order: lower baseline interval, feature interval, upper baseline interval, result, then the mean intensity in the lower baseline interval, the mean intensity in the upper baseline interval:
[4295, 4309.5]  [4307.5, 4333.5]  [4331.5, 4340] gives -0.91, 4.3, 4.84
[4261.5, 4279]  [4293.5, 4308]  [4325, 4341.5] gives 2.02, 5.06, 4.98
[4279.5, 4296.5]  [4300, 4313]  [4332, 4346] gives 1.25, 4.76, 4.86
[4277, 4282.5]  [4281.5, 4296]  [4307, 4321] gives -1.13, 4.5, 4.37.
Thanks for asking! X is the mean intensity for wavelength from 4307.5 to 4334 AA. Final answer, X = 4.78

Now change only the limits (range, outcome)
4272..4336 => 4.67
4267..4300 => 4.74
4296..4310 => 4.3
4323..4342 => 4.99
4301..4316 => 4.29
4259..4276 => 5.09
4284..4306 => 4.53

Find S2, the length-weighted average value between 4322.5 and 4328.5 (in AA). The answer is 4.64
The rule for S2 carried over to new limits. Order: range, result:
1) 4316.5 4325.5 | 5.1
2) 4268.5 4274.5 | 5.27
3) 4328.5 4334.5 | 5.76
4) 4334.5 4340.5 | 4.62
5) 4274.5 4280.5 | 4.47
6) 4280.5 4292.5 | 4.98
